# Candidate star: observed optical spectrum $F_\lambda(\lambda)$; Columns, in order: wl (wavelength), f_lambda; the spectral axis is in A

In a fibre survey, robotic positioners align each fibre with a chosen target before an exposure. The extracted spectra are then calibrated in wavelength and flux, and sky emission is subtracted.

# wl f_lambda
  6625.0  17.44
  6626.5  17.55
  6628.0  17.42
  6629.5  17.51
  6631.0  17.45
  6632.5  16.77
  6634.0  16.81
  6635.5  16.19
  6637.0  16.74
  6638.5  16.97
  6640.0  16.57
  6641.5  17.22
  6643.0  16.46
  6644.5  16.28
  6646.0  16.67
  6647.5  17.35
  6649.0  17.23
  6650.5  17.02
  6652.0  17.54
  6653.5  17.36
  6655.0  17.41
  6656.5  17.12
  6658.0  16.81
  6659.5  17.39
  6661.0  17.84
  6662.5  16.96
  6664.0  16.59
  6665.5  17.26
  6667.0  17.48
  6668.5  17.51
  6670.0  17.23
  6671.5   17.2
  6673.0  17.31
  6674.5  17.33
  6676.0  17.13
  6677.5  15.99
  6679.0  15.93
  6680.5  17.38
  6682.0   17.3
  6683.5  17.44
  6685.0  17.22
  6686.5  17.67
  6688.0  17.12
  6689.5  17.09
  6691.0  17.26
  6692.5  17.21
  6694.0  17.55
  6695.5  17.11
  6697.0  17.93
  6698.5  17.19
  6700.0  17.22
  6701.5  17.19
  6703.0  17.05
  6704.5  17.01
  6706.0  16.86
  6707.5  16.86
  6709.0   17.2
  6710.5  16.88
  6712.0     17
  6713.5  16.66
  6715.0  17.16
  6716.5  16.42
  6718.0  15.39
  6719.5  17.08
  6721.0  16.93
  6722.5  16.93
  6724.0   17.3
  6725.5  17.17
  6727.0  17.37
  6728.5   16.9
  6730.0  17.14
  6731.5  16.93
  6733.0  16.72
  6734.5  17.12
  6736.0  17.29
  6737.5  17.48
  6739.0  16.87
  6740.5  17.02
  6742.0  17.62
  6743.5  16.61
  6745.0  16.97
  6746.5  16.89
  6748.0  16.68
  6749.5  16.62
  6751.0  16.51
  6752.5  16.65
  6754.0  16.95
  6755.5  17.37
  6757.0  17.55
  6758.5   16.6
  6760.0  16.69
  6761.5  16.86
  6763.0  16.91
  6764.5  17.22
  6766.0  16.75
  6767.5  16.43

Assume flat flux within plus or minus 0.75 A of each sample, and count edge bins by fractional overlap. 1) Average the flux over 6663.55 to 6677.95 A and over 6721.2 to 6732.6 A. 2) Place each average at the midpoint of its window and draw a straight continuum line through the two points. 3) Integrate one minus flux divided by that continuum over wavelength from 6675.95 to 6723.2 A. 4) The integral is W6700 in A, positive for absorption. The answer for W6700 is 0.3 A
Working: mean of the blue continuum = 17.1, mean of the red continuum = 17.1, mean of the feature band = 17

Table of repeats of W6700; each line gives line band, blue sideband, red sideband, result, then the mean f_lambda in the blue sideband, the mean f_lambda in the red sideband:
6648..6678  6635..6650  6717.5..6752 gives -0.7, 16.8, 16.9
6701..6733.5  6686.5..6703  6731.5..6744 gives 0.5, 17.3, 17.1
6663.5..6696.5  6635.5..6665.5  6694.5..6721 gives -0.3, 17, 17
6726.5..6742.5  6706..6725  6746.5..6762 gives -0.3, 16.8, 16.8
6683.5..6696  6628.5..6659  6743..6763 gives -0.3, 17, 16.8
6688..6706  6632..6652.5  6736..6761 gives -0.4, 16.8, 17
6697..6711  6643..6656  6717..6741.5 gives -0.1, 17.1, 17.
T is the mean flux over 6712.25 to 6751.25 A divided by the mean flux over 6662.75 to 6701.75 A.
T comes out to 0.98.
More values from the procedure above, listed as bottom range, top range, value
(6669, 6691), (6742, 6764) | 0.99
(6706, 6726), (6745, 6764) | 1.00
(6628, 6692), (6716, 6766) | 0.99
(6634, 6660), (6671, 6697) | 1.01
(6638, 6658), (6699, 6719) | 0.99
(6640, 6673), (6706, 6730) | 0.99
